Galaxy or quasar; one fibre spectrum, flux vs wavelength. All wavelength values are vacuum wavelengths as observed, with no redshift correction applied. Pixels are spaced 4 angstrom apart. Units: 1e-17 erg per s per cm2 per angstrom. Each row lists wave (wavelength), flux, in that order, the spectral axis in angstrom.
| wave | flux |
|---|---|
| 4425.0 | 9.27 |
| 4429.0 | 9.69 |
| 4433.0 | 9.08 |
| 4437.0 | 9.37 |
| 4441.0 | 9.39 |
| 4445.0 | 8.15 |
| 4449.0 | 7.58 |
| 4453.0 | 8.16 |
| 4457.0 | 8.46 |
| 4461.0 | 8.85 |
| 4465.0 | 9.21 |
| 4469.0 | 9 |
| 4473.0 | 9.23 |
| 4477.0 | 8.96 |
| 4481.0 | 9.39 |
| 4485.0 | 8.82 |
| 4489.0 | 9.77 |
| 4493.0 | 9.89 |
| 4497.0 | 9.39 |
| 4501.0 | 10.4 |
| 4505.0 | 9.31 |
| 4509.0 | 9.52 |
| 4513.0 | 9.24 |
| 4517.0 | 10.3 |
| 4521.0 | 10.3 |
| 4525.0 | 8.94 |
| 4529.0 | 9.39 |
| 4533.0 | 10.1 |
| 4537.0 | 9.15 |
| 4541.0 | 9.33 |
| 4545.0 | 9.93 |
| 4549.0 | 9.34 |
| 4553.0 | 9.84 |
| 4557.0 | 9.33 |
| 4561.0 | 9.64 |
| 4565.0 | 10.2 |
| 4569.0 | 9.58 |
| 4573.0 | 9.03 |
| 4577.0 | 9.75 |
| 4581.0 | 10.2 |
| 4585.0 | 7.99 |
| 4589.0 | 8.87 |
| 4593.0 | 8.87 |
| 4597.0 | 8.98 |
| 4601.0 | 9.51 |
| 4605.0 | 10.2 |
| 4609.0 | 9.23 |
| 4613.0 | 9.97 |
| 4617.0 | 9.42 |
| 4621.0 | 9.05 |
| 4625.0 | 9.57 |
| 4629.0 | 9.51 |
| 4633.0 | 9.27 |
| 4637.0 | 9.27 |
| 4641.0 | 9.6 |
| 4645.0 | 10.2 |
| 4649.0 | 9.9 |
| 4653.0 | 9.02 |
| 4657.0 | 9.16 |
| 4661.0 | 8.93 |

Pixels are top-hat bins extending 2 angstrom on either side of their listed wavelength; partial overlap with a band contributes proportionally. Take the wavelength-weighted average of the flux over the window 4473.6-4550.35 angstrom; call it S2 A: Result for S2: 9.55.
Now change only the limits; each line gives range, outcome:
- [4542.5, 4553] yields 9.66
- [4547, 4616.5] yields 9.44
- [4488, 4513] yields 9.67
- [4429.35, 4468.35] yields 8.75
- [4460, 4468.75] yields 9.04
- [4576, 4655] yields 9.41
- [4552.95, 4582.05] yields 9.67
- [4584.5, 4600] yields 8.8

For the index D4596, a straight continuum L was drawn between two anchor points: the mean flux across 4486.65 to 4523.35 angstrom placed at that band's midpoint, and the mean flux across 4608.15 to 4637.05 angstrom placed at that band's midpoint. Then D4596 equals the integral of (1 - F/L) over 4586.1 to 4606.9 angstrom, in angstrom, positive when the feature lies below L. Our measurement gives 0.61 angstrom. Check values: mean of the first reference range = 9.77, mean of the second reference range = 9.43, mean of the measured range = 9.23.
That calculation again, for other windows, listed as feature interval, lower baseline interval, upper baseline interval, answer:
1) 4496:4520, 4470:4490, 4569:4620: -1.3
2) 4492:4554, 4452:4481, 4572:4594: -4.3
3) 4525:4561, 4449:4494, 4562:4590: -1.0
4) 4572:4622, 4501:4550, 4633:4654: 1.4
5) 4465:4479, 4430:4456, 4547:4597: -0.4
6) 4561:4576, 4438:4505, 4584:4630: -0.6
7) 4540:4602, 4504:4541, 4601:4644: 1.0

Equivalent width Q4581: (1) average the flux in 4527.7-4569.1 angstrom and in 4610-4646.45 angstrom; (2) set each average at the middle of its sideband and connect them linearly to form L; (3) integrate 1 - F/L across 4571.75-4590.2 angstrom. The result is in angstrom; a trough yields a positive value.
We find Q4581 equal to 0.8 angstrom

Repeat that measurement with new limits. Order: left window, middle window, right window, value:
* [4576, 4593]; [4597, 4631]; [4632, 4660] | -0.8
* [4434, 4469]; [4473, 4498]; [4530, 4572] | -1.0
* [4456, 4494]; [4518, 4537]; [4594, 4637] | -0.8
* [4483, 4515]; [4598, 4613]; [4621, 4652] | -0.1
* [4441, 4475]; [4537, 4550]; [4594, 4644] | -0.6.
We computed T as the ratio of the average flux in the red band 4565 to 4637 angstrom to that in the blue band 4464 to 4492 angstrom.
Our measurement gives 1.0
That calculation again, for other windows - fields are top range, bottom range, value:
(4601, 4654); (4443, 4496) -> 1.08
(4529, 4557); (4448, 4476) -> 1.10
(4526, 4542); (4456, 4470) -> 1.06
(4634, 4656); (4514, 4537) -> 0.98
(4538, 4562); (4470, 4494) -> 1.03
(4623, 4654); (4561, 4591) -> 1.02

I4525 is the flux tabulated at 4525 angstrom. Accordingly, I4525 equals 8.94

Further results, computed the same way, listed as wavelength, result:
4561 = 9.64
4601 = 9.51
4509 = 9.52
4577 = 9.75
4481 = 9.39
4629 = 9.51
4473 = 9.23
